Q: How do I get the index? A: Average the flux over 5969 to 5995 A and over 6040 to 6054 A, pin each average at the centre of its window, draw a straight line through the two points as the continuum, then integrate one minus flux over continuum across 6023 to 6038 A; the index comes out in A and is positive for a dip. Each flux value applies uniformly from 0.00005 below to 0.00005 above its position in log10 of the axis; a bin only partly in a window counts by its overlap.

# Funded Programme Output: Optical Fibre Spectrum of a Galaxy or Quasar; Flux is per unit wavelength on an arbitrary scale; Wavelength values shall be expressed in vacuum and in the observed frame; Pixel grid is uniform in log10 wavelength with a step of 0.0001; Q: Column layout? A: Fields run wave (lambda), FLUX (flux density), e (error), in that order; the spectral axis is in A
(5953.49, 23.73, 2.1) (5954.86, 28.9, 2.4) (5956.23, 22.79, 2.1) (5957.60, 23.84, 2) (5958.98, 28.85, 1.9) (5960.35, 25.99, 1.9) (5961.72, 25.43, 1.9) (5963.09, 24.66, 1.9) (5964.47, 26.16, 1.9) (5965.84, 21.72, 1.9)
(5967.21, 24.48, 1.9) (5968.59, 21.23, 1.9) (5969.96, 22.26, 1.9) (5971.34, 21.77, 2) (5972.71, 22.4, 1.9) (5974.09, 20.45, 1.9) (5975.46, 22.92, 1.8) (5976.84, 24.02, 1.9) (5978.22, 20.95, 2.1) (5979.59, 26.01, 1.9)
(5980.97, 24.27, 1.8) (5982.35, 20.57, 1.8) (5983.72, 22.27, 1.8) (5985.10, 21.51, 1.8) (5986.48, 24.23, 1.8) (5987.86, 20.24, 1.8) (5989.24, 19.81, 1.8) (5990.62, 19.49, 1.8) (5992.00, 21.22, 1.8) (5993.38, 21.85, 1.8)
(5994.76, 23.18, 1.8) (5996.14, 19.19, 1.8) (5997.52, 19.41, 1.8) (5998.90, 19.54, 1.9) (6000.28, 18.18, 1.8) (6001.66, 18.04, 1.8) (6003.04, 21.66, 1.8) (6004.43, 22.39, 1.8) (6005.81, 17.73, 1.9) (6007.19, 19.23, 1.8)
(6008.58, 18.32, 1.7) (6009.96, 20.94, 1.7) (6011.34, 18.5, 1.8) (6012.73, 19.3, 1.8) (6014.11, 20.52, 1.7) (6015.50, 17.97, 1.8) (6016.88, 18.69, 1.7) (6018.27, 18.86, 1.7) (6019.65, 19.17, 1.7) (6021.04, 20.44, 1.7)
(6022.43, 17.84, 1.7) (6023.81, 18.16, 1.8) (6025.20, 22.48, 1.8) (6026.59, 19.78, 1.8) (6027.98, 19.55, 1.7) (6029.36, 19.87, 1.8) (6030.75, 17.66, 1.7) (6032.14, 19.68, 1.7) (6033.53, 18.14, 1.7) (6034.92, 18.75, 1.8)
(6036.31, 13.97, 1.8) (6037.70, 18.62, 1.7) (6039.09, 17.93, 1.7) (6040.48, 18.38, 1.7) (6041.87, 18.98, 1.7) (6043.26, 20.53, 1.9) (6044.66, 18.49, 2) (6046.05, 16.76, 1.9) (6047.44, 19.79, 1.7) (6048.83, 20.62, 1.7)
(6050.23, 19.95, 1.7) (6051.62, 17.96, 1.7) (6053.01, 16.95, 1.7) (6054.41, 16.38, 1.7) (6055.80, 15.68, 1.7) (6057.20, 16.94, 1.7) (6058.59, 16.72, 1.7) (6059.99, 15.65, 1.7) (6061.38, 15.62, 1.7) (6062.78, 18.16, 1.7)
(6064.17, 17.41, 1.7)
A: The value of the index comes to 0.6 A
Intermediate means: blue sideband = 22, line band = 18.8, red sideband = 18.8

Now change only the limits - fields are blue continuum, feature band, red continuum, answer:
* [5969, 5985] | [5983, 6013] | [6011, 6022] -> 0.6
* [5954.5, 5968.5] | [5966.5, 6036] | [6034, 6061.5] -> 3.8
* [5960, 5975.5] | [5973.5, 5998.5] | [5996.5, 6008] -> -0.5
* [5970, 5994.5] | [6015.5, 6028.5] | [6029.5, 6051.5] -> 0.2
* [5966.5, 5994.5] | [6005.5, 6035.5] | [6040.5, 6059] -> 1.0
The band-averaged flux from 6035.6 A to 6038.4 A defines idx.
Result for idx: 16.3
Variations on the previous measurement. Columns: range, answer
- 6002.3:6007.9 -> 20.2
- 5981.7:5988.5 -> 21.8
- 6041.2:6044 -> 19.7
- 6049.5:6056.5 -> 17.4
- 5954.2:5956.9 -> 25.8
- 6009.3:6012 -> 19.7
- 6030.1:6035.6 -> 18.6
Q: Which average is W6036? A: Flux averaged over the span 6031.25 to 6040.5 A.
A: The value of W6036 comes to 17.9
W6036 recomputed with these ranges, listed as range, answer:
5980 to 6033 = 20.1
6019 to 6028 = 19.6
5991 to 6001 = 20.3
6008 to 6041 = 18.9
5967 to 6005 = 21.5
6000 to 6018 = 19.4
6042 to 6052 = 19.2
